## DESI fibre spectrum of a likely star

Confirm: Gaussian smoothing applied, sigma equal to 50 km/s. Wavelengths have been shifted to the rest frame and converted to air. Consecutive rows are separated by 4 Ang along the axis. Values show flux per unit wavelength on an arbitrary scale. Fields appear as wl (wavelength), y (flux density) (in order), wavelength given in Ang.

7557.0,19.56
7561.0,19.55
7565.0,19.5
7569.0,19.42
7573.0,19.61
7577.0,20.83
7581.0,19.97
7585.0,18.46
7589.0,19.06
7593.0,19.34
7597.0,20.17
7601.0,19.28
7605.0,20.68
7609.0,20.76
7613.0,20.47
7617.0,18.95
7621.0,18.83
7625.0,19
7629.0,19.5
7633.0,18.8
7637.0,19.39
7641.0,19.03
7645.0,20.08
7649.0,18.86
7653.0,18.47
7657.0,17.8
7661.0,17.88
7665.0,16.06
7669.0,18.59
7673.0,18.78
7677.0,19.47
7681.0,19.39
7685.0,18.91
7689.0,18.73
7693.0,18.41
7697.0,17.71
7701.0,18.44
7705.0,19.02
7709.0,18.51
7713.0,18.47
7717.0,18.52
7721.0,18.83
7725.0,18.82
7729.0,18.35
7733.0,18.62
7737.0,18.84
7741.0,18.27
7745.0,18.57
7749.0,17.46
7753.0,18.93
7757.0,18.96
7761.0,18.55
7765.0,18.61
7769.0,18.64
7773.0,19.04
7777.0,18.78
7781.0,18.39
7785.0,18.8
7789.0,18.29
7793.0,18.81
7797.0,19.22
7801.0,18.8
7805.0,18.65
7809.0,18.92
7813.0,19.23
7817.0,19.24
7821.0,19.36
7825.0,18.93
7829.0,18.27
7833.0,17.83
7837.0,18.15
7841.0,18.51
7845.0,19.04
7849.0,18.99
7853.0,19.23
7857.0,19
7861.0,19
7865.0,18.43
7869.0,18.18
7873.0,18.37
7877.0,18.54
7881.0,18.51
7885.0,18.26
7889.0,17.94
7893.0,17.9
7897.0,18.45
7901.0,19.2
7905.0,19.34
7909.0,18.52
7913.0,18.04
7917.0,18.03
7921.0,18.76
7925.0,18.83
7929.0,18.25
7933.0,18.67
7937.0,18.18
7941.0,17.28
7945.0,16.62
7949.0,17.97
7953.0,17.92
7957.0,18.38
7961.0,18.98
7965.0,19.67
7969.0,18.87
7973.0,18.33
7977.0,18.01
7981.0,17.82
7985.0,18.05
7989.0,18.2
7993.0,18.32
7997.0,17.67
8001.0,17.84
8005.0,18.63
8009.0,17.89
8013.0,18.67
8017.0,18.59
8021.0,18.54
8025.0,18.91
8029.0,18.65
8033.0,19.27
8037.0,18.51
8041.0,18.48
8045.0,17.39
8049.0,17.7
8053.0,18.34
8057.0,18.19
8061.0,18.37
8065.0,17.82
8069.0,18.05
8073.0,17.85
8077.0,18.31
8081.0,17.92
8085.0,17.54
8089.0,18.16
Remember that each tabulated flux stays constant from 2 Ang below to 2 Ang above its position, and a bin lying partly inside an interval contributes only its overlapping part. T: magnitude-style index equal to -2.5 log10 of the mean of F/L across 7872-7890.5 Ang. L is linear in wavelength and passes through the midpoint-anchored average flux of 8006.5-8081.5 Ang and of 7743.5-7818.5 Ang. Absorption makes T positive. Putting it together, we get 0.01 mag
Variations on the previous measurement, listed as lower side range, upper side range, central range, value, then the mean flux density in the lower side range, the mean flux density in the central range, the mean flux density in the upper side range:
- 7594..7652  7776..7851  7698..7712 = 0.04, 19.5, 18.6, 18.7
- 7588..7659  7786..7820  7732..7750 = 0.04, 19.4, 18.4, 18.9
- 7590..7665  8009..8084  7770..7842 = 0.00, 19.2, 18.7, 18.3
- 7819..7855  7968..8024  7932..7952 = 0.04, 18.7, 17.7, 18.2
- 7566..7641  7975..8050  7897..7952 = 0.02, 19.6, 18.3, 18.3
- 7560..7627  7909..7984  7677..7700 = 0.03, 19.6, 18.7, 18.3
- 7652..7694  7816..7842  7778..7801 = -0.01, 18.4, 18.7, 18.6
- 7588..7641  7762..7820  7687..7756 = 0.03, 19.5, 18.5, 18.8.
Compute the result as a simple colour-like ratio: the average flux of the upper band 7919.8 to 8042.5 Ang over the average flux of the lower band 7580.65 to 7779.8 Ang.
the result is 0.97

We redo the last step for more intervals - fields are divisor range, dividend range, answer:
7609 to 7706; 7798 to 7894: 0.99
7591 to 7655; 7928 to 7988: 0.93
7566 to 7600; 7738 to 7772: 0.95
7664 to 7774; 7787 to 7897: 1.00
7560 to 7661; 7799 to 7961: 0.95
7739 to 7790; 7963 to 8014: 0.99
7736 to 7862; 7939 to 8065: 0.97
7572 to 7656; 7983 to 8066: 0.94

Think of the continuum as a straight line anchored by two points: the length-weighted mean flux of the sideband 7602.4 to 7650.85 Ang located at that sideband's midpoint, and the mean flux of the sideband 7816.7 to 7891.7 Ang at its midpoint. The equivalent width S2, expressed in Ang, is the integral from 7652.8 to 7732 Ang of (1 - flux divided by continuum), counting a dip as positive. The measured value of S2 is 3.3 Ang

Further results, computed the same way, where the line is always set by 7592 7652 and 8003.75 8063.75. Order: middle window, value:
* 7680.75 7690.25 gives 0.2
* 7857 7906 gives 0.8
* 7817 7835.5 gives 0.3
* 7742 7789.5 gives 1.4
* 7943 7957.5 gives 0.8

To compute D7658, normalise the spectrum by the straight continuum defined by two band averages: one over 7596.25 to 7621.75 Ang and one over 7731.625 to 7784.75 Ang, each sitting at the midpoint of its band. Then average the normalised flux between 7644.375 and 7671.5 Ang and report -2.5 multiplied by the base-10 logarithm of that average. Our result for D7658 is 0.08 mag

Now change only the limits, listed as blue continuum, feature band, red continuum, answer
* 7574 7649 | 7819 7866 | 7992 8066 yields 0.01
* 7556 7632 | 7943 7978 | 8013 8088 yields 0.01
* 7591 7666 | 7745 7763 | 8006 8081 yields 0.02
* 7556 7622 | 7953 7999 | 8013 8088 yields 0.01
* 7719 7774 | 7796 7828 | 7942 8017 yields -0.03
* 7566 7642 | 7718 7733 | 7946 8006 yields 0.03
